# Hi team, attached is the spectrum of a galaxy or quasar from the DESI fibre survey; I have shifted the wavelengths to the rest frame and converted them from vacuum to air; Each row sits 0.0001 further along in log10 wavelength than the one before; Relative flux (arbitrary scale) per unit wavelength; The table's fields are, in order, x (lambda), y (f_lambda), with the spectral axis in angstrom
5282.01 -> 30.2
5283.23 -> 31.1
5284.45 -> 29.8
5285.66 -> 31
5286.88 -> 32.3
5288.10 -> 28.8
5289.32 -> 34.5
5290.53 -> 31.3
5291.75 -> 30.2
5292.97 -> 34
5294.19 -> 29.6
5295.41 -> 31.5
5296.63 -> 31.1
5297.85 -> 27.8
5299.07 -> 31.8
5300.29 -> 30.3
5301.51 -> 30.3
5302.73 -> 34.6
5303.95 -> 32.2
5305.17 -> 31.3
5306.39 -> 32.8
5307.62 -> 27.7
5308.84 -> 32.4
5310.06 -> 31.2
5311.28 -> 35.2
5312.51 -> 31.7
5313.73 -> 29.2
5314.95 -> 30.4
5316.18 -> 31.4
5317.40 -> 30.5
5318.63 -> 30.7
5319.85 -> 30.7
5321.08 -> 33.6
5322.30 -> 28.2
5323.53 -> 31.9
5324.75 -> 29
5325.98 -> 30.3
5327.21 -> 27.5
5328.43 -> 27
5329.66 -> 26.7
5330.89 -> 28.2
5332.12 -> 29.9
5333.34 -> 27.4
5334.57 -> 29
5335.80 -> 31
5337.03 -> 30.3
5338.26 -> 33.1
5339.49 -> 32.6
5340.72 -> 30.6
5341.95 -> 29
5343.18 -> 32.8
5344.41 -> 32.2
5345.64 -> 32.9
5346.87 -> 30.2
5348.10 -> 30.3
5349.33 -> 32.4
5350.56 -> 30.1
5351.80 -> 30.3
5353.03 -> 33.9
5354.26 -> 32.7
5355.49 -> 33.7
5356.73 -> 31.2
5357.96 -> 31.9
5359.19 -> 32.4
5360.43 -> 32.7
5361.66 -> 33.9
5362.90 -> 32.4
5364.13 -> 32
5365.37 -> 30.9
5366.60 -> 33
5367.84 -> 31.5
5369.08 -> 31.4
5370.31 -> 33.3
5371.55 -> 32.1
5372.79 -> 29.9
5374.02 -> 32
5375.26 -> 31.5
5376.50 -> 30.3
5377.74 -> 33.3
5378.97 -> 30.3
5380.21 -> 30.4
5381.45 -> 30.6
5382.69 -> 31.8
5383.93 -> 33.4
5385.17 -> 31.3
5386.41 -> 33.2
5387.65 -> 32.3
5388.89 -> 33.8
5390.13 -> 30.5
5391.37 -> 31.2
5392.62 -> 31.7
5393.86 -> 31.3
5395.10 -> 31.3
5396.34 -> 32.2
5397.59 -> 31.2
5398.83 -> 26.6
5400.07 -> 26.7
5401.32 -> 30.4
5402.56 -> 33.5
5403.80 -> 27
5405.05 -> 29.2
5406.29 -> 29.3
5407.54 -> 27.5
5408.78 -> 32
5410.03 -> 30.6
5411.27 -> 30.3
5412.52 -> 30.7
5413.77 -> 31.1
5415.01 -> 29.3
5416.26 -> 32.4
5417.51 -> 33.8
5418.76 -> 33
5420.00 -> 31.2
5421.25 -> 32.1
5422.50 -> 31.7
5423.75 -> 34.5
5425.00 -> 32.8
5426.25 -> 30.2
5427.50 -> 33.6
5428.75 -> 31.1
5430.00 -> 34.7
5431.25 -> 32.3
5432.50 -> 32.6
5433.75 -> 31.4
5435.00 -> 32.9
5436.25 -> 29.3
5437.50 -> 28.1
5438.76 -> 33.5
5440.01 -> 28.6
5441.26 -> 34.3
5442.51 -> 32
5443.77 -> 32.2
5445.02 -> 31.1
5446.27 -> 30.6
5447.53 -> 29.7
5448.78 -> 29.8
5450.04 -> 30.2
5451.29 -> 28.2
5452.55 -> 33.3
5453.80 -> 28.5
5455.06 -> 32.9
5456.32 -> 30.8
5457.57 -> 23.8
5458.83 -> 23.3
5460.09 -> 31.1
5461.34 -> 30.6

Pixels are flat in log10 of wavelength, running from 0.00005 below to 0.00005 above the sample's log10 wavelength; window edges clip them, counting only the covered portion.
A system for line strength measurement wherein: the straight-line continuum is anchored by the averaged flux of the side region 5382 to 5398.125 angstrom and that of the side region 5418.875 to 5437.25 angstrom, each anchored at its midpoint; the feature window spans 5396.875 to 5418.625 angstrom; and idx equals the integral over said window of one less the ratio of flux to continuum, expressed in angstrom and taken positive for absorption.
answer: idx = 1.3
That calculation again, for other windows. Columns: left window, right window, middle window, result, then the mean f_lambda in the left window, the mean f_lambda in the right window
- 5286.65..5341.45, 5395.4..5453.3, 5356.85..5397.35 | -1.25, 30.7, 31.1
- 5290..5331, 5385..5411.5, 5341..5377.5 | -1.43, 30.7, 30.6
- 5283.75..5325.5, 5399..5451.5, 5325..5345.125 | 0.82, 31.1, 31.1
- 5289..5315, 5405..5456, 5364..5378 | -0.16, 31.4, 31.3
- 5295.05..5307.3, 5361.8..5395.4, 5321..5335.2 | 1.15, 31.3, 31.8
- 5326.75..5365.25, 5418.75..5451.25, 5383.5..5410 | 0.52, 31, 31.6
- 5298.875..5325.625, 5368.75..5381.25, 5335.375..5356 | -0.21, 31.2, 31.4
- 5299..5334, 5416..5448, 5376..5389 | -0.22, 30.5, 31.9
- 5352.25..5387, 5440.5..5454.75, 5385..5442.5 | 0.23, 32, 30.9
